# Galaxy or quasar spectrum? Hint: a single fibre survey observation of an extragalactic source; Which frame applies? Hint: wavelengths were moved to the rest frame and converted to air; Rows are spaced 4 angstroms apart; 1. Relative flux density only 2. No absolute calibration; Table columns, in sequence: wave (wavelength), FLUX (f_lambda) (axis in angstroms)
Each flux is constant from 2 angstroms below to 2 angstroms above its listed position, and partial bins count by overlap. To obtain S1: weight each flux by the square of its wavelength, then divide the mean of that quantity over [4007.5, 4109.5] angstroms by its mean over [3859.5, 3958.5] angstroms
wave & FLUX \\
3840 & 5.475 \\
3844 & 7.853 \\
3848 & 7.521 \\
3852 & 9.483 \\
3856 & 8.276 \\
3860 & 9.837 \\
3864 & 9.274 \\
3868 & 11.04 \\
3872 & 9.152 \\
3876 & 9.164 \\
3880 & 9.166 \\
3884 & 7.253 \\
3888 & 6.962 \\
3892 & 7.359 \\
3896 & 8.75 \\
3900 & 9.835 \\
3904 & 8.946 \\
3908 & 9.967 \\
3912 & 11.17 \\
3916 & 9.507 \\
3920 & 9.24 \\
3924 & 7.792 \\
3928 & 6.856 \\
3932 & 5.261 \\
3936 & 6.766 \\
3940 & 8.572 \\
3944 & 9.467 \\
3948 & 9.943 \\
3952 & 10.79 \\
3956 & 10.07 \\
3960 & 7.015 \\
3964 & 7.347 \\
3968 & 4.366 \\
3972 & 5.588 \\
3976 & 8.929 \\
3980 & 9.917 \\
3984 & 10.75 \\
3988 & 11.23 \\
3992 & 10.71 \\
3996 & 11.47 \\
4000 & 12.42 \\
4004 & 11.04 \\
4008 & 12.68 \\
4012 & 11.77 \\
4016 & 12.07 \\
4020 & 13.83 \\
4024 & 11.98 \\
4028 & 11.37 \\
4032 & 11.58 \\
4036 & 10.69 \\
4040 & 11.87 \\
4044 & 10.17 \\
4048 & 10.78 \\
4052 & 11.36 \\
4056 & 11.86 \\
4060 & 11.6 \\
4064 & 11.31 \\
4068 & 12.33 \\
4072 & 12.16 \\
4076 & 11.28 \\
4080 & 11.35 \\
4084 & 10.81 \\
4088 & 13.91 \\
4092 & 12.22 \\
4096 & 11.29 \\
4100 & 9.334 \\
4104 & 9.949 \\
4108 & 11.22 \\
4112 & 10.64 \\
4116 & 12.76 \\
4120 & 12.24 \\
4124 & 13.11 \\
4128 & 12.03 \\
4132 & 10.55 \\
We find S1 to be 1.41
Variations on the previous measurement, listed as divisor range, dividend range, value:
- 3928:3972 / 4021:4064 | 1.53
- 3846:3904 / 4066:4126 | 1.48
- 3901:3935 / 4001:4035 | 1.47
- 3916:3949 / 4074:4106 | 1.52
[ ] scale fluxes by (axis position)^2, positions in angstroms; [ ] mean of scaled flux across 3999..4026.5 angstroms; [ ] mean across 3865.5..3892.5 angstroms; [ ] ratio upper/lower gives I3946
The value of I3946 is 1.5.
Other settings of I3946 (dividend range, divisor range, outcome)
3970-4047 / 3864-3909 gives 1.33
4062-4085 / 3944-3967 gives 1.38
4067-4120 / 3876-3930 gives 1.45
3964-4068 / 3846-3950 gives 1.32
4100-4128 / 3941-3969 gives 1.45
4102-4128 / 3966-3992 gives 1.45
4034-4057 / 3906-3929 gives 1.29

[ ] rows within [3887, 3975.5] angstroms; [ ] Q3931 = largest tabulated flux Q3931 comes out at 11.17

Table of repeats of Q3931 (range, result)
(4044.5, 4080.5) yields 12.33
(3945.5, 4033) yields 13.83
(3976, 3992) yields 11.23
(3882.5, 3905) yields 9.835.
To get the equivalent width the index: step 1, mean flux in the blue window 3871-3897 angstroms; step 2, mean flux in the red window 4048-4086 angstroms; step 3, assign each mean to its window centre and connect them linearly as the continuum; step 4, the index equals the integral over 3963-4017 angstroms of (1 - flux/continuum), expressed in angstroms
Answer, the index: 0.8 angstroms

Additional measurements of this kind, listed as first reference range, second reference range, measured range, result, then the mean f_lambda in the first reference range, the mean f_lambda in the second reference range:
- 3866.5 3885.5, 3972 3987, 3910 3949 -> 3.6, 9.16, 9.39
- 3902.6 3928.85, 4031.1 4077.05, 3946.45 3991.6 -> 5.7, 9.17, 11.4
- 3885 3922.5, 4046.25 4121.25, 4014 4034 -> -2.8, 9.02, 11.5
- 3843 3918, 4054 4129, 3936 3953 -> 0.9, 8.99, 11.6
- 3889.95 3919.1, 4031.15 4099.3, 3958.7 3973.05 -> 5.8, 9.35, 11.5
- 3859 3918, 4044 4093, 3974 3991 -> 0.4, 9.15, 11.7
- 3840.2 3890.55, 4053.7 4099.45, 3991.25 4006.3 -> -1.3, 8.62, 11.7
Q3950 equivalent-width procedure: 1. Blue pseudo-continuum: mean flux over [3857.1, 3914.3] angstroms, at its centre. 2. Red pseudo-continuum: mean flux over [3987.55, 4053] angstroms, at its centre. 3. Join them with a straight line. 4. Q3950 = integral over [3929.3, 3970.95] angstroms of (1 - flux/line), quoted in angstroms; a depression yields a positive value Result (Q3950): 9.8 angstroms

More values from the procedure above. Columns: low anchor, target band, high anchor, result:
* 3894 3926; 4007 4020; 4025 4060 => -1.8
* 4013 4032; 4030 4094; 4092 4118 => 0.1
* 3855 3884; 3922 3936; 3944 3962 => 4.1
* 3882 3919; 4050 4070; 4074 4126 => -1.2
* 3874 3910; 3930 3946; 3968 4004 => 3.0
